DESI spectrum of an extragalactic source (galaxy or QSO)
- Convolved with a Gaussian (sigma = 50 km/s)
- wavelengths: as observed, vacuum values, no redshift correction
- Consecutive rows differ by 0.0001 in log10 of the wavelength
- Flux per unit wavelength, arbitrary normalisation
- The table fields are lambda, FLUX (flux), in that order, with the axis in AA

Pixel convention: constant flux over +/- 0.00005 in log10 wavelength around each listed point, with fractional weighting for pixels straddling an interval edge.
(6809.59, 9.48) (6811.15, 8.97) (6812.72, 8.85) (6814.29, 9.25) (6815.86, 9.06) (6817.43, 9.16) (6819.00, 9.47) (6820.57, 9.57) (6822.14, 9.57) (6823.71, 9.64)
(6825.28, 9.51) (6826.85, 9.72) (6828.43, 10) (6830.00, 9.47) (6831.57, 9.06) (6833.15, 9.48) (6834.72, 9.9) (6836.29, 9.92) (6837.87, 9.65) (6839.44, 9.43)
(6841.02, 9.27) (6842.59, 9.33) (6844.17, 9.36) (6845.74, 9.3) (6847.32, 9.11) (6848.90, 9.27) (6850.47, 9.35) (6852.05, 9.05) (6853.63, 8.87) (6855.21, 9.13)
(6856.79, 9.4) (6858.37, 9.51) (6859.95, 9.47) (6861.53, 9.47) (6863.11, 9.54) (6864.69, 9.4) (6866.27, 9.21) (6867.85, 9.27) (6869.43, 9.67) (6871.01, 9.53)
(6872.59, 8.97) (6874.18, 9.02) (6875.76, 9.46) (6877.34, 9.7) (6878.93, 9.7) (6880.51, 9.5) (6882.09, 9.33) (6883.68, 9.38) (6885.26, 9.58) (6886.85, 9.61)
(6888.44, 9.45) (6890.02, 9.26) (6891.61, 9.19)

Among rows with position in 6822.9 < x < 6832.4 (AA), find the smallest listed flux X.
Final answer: 9.06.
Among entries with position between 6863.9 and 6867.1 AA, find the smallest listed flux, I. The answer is 9.21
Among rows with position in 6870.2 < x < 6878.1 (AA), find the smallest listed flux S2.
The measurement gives 8.97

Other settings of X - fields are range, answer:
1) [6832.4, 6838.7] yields 9.48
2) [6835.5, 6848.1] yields 9.11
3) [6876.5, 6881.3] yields 9.5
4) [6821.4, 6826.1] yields 9.51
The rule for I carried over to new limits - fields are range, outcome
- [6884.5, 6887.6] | 9.58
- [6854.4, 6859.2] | 9.13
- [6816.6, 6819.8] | 9.16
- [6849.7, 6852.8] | 9.05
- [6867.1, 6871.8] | 9.27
